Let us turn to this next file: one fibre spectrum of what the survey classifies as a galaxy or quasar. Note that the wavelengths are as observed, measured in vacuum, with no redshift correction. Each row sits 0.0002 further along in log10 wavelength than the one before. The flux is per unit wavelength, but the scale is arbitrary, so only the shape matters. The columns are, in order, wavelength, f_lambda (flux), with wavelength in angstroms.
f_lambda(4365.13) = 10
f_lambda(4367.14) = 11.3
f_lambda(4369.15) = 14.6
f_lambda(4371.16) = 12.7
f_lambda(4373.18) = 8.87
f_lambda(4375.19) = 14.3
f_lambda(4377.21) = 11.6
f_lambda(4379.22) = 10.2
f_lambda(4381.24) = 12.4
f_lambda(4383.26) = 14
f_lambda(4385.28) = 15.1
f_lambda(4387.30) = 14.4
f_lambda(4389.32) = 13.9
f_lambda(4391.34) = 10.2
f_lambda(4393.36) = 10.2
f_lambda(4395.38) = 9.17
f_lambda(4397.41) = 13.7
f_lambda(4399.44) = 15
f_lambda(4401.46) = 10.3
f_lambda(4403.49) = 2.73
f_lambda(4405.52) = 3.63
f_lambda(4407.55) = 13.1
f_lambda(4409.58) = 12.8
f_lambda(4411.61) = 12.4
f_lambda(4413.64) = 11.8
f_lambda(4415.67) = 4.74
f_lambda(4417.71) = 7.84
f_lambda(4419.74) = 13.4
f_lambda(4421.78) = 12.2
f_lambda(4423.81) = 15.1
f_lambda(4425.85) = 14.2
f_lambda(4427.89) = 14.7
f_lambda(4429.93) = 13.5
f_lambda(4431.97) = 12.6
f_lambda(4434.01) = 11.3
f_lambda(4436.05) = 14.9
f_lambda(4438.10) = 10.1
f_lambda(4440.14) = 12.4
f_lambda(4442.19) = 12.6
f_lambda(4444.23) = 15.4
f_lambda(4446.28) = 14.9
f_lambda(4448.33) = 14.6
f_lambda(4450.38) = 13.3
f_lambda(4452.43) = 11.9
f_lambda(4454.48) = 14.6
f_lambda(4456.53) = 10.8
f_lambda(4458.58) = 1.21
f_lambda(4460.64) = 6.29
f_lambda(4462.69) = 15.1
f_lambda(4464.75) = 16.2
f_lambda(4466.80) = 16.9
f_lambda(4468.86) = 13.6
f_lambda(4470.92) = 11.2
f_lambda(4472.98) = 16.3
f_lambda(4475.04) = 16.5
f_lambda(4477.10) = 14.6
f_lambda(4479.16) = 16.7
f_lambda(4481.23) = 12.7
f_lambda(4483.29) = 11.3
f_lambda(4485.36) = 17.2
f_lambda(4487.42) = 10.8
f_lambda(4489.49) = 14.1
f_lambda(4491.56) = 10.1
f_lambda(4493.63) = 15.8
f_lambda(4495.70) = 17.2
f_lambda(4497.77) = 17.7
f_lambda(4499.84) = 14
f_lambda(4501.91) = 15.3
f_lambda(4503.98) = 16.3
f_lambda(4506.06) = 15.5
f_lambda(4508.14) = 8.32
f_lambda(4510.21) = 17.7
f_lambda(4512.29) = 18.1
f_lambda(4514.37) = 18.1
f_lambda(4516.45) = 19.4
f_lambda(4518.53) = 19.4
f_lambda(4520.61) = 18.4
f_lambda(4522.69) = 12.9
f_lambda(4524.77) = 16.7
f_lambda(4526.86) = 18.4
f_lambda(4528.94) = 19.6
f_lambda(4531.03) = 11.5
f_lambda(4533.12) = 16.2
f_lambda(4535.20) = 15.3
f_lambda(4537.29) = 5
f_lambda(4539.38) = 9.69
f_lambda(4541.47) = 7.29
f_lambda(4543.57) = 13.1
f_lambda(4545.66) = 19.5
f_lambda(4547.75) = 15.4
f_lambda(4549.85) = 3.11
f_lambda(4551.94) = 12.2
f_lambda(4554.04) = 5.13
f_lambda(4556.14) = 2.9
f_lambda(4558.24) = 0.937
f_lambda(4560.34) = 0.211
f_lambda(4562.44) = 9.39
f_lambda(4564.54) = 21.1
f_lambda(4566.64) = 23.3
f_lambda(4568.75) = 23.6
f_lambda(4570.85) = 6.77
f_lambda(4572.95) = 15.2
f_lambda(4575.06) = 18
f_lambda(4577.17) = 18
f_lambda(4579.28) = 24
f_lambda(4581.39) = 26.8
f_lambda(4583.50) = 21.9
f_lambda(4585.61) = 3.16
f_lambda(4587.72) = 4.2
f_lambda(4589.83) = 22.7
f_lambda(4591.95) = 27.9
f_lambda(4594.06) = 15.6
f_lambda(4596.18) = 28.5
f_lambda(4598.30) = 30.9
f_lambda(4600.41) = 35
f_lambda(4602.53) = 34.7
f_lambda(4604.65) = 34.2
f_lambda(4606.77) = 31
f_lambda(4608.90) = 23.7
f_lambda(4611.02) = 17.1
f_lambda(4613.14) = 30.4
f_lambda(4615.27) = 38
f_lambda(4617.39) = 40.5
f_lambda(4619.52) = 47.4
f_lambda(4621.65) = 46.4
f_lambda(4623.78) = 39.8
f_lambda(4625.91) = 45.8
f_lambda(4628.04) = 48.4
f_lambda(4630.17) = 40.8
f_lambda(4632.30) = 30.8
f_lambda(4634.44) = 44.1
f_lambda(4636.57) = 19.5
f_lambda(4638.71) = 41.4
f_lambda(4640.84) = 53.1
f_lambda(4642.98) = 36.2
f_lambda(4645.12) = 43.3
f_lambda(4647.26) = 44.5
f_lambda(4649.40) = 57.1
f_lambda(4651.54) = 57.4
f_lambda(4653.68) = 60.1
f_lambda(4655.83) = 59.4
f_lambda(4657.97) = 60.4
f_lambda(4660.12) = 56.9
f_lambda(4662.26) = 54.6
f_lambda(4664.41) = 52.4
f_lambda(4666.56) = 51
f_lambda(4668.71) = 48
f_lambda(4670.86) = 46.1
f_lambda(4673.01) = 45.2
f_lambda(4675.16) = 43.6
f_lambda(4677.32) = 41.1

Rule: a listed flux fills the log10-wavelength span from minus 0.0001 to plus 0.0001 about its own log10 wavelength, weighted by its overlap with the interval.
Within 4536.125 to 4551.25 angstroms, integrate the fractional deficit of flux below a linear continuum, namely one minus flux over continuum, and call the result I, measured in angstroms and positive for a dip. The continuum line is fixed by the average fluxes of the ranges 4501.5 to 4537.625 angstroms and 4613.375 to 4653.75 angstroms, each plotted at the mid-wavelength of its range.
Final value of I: 7.81 angstroms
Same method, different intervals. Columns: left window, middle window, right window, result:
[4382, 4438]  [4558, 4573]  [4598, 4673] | 9.2 angstroms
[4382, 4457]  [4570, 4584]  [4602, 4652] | 6.0 angstroms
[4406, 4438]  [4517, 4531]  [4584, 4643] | 3.5 angstroms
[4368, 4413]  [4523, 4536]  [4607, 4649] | 5.4 angstroms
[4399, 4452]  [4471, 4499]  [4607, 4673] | 8.4 angstroms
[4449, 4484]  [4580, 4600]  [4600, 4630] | 7.4 angstroms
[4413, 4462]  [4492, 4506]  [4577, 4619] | 1.2 angstroms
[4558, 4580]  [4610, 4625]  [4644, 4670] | -0.3 angstroms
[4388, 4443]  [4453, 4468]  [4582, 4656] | 4.7 angstroms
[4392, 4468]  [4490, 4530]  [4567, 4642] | 7.3 angstroms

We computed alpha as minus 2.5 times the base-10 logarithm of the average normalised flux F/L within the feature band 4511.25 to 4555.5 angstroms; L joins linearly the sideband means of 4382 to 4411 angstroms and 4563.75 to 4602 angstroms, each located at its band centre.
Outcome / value 0.28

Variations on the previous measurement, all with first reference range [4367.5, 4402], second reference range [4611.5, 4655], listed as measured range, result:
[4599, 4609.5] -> 0.224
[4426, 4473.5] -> 0.498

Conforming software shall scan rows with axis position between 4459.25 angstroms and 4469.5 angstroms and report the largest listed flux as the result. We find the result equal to 16.9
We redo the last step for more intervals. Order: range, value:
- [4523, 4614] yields 35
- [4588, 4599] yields 30.9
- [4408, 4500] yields 17.7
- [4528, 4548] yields 19.6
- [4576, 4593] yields 27.9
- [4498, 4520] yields 19.4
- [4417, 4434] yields 15.1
